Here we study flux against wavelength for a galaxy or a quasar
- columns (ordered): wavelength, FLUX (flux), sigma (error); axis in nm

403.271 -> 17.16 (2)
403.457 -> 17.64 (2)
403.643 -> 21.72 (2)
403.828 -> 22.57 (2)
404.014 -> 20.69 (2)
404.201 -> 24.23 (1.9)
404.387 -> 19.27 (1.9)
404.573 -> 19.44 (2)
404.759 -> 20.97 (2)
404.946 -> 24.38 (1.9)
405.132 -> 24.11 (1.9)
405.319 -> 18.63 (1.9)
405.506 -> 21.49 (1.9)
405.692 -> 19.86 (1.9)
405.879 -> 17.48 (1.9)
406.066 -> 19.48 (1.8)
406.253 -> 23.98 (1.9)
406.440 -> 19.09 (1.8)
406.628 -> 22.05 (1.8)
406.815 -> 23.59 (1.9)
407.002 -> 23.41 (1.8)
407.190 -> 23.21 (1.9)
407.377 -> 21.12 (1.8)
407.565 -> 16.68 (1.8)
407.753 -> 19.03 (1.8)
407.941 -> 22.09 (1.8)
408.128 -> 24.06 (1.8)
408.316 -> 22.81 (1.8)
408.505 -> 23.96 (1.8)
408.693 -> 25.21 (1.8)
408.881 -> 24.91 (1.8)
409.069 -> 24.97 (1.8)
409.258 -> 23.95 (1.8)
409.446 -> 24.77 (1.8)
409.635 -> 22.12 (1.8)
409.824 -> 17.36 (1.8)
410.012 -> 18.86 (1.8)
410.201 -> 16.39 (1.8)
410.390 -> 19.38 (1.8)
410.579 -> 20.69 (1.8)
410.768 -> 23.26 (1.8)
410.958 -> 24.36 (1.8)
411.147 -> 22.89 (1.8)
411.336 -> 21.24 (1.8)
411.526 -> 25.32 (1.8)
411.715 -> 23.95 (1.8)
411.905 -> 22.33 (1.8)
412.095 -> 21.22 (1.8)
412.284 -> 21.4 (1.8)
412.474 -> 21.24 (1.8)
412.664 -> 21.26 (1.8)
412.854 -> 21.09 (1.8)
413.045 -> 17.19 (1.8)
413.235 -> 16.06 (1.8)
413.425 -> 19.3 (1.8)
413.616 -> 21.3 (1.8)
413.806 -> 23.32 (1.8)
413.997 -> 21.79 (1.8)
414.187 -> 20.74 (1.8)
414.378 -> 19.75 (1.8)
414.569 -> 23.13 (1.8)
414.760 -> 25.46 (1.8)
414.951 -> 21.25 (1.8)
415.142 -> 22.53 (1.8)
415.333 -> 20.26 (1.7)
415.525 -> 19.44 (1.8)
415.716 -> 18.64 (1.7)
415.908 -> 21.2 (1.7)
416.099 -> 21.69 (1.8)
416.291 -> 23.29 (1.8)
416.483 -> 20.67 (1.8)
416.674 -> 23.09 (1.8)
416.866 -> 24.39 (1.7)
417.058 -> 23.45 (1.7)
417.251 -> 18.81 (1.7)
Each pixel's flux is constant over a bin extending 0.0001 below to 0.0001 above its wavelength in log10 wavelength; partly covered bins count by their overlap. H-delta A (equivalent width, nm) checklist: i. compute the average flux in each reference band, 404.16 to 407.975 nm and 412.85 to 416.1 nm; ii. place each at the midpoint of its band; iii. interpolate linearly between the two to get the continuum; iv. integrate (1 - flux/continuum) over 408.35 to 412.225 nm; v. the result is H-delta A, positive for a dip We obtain -0.27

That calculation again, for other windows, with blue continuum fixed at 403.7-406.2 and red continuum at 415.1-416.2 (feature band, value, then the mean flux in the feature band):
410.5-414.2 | -0.15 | 21.5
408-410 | -0.23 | 23.2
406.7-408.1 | -0.04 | 21.5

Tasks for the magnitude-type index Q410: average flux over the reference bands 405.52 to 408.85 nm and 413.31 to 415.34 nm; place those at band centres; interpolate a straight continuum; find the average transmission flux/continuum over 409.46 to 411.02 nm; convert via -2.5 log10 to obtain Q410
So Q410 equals 0.06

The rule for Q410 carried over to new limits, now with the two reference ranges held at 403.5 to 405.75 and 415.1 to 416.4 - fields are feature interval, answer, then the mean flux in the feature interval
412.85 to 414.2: 0.054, 20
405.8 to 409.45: -0.049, 22.3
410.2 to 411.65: -0.048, 22.1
